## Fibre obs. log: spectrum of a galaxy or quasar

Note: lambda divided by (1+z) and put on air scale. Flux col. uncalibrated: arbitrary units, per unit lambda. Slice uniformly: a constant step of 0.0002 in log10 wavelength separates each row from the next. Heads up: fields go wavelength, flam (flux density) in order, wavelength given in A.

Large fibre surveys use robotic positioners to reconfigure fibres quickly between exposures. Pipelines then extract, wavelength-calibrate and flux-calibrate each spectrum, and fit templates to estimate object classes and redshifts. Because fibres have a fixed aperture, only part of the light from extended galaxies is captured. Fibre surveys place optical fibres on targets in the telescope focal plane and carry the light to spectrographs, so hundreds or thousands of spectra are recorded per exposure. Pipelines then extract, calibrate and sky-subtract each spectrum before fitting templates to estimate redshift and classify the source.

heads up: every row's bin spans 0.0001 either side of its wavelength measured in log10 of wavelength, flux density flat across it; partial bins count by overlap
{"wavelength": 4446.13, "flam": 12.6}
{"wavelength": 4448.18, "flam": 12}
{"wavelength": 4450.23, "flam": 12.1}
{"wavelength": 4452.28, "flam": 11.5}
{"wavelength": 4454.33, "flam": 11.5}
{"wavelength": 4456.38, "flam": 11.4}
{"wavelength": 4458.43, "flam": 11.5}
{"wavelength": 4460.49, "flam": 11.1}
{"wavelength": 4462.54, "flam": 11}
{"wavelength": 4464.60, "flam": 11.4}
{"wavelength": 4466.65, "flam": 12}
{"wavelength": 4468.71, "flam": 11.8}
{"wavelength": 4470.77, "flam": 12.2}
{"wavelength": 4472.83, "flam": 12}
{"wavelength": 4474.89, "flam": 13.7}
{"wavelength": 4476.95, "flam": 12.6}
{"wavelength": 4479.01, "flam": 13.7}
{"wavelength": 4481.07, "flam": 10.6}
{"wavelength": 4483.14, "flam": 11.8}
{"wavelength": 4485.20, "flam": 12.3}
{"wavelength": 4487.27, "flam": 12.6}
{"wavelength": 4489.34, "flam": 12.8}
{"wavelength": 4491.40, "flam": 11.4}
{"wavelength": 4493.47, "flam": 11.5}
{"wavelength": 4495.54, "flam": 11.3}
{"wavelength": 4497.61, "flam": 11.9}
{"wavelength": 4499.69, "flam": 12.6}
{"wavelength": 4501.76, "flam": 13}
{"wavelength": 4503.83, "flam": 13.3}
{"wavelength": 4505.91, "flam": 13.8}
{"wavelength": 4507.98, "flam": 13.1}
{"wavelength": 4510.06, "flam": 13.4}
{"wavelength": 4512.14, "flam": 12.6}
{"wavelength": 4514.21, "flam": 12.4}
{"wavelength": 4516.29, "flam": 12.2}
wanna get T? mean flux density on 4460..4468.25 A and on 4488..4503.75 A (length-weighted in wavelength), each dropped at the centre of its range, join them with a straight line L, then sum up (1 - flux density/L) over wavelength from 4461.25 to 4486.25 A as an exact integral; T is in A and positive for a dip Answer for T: -0.93 A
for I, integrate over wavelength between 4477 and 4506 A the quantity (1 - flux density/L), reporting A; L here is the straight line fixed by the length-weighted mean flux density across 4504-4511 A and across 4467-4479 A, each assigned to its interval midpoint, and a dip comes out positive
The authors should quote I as 1.6 A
